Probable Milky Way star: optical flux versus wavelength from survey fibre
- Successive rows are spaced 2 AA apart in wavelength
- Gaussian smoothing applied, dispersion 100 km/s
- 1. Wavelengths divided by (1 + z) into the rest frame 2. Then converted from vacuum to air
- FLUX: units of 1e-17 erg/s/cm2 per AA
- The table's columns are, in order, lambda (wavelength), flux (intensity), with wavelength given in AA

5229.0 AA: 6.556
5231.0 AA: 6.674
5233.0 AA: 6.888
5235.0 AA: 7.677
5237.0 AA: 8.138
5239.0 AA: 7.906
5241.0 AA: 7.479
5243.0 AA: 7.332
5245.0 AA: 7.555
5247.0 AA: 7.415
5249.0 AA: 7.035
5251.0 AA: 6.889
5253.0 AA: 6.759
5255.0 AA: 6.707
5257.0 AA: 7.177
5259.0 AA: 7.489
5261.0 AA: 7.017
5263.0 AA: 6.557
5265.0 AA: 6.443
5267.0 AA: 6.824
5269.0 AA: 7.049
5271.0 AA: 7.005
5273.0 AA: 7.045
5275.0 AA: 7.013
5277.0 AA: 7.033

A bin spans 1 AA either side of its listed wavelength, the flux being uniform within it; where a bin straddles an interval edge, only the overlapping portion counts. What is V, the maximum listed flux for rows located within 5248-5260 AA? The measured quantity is 7.489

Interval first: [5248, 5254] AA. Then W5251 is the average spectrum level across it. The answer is 6.89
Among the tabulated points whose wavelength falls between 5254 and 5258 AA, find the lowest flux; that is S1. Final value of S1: 6.707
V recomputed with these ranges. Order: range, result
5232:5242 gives 8.138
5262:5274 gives 7.049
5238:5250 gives 7.906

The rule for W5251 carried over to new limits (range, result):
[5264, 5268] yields 6.63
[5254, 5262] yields 7.1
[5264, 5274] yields 6.87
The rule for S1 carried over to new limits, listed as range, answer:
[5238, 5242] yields 7.479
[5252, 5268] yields 6.443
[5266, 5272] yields 6.824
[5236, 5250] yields 7.035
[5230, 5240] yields 6.674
